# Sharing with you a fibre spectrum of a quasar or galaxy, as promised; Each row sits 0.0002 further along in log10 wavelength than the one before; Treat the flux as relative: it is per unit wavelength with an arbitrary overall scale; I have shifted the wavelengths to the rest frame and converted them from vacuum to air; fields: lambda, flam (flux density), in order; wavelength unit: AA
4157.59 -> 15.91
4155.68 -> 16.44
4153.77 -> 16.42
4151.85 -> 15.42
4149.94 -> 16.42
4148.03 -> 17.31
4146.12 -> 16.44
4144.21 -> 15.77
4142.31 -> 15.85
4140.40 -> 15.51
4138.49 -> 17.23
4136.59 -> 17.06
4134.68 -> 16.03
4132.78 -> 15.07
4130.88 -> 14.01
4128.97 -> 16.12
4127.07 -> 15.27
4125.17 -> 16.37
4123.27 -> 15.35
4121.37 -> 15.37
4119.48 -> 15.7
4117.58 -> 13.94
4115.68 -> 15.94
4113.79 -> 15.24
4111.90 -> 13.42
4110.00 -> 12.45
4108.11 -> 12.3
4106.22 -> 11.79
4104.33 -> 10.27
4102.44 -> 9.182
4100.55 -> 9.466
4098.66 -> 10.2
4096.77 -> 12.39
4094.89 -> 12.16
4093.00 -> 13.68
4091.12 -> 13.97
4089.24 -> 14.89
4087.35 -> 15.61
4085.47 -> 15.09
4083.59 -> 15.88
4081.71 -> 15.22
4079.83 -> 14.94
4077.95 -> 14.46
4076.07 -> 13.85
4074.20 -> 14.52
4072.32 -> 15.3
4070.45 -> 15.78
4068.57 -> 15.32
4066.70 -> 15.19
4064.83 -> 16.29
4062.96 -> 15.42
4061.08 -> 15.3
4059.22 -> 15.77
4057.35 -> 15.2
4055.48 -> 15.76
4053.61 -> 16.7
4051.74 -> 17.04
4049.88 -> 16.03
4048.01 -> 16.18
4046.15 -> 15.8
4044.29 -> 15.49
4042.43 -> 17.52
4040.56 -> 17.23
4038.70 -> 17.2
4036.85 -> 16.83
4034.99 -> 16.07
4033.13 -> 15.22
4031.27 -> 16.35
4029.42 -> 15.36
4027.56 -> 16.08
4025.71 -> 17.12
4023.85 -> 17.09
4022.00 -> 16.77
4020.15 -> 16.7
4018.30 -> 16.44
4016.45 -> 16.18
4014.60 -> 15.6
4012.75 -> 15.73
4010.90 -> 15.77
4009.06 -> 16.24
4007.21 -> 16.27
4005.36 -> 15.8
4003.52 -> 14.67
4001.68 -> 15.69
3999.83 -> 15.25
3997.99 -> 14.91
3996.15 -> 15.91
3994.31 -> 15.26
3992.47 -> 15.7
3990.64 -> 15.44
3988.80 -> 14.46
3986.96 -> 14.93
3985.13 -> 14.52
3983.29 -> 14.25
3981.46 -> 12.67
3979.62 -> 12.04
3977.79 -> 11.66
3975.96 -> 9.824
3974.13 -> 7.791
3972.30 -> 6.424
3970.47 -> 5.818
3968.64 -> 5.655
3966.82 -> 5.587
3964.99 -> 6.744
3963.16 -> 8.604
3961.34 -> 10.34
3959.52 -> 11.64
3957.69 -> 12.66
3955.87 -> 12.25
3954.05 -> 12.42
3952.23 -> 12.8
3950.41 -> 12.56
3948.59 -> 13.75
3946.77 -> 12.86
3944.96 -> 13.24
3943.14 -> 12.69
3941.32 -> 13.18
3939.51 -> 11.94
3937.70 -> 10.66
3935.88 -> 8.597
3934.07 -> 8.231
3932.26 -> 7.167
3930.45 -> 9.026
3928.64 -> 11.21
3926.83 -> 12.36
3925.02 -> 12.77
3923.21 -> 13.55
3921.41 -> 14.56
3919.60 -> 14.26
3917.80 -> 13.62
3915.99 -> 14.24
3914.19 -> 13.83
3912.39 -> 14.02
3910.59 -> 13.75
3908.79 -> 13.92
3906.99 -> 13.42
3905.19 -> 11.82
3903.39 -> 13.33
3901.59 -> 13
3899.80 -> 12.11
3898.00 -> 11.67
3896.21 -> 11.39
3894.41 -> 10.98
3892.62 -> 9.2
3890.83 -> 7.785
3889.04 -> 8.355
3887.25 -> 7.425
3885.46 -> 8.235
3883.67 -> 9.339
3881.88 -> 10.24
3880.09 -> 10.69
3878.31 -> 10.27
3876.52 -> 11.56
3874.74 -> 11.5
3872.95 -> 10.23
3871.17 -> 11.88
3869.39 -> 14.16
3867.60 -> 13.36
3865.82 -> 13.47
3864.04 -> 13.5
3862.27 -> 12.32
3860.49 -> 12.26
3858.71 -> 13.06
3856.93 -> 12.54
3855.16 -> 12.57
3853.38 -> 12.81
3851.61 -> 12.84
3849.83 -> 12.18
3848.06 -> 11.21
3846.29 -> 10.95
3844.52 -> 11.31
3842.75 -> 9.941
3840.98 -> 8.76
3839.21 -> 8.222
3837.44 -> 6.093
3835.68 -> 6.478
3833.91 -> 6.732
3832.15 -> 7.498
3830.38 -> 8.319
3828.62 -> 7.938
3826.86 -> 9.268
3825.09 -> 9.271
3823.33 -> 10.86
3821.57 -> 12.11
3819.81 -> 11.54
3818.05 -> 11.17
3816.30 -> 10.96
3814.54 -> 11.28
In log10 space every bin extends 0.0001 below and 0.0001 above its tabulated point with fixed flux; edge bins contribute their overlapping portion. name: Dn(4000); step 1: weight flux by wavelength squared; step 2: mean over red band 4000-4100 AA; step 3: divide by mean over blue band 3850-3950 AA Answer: 1.4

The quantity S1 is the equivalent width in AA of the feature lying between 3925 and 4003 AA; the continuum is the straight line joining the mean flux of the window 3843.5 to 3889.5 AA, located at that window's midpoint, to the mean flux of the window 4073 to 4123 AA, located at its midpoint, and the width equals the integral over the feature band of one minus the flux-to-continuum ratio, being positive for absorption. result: 4.5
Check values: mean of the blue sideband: 11.5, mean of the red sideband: 13.6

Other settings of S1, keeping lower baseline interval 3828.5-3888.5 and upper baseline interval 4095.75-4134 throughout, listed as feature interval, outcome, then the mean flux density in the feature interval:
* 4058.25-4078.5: -3.5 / 15.2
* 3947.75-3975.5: 4.9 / 9.66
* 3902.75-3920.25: -3.8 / 13.6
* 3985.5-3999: -3.4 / 15.2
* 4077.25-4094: -2.1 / 14.9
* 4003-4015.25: -3.4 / 15.8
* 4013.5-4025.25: -3.8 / 16.5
